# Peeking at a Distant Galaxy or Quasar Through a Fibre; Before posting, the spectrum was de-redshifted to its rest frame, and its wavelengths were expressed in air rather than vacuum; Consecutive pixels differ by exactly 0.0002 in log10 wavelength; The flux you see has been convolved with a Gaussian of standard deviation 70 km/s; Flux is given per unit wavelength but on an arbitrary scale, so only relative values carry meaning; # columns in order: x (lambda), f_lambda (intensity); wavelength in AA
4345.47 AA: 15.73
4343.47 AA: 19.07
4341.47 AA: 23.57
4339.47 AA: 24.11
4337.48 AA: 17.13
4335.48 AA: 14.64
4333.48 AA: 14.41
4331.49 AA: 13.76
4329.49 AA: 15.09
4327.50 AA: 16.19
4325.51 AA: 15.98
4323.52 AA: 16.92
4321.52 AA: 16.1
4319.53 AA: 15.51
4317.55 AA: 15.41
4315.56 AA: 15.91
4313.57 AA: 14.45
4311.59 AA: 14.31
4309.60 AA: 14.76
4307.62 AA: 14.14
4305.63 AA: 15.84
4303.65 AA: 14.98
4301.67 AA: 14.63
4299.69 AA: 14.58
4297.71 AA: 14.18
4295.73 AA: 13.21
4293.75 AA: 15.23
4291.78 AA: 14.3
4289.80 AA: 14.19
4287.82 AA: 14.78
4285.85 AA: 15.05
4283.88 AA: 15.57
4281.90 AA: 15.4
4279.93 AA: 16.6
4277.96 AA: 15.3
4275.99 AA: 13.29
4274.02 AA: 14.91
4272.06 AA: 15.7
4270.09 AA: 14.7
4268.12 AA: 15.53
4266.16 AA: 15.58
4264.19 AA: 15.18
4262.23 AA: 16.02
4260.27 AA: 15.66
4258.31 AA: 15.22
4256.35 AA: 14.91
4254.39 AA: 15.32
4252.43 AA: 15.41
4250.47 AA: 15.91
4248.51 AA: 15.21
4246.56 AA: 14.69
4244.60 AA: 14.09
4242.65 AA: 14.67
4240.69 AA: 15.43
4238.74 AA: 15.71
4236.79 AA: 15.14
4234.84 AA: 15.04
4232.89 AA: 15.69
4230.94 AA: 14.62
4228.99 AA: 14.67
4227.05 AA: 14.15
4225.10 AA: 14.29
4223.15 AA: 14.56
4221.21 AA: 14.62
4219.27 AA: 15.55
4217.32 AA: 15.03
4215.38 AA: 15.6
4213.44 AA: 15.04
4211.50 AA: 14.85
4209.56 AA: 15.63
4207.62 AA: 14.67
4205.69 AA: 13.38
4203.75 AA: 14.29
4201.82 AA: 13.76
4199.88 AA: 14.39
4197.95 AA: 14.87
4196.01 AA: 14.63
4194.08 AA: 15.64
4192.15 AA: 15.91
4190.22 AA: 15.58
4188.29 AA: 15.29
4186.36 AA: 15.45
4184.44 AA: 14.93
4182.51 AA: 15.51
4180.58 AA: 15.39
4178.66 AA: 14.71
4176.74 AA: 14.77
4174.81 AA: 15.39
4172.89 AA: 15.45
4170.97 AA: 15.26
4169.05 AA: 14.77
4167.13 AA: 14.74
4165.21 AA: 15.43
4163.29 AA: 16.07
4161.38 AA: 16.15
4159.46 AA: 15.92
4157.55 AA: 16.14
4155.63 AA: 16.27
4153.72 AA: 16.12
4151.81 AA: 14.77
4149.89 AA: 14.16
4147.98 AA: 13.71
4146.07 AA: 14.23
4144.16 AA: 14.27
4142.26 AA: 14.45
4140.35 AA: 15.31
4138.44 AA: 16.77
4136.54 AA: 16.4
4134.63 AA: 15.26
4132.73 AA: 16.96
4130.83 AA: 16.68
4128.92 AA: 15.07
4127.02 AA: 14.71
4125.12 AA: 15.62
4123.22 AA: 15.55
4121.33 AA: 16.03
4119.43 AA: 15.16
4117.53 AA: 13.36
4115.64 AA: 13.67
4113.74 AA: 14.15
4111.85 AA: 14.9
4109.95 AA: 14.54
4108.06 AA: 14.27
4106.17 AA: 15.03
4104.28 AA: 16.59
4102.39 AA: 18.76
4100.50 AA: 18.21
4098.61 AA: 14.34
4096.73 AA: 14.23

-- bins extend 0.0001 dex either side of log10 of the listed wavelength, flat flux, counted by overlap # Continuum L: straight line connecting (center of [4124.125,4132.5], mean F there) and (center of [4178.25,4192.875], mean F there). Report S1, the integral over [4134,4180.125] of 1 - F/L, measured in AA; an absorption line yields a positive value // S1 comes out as 0.7 AA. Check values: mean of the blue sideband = 15.6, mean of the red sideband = 15.4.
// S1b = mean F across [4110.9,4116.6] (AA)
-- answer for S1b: 14.2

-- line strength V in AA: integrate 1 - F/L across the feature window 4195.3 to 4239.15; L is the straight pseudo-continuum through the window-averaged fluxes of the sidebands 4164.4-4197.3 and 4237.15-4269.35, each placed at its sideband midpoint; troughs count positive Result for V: 1.3 AA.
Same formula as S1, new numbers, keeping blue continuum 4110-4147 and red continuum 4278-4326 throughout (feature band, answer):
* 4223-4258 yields 0.3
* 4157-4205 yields -0.2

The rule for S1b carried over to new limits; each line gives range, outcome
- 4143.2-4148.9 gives 14.1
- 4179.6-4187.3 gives 15.3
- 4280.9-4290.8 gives 15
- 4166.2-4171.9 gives 14.9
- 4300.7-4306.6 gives 15.2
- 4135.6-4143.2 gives 15.7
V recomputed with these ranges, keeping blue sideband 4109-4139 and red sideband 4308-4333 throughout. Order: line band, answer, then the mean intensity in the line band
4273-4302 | 1.1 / 14.8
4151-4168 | -0.5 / 15.8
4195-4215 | 0.9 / 14.6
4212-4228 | 0.5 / 14.9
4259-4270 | -0.1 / 15.5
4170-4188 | 0.1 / 15.2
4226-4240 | 0.3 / 15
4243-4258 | 0.2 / 15.1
